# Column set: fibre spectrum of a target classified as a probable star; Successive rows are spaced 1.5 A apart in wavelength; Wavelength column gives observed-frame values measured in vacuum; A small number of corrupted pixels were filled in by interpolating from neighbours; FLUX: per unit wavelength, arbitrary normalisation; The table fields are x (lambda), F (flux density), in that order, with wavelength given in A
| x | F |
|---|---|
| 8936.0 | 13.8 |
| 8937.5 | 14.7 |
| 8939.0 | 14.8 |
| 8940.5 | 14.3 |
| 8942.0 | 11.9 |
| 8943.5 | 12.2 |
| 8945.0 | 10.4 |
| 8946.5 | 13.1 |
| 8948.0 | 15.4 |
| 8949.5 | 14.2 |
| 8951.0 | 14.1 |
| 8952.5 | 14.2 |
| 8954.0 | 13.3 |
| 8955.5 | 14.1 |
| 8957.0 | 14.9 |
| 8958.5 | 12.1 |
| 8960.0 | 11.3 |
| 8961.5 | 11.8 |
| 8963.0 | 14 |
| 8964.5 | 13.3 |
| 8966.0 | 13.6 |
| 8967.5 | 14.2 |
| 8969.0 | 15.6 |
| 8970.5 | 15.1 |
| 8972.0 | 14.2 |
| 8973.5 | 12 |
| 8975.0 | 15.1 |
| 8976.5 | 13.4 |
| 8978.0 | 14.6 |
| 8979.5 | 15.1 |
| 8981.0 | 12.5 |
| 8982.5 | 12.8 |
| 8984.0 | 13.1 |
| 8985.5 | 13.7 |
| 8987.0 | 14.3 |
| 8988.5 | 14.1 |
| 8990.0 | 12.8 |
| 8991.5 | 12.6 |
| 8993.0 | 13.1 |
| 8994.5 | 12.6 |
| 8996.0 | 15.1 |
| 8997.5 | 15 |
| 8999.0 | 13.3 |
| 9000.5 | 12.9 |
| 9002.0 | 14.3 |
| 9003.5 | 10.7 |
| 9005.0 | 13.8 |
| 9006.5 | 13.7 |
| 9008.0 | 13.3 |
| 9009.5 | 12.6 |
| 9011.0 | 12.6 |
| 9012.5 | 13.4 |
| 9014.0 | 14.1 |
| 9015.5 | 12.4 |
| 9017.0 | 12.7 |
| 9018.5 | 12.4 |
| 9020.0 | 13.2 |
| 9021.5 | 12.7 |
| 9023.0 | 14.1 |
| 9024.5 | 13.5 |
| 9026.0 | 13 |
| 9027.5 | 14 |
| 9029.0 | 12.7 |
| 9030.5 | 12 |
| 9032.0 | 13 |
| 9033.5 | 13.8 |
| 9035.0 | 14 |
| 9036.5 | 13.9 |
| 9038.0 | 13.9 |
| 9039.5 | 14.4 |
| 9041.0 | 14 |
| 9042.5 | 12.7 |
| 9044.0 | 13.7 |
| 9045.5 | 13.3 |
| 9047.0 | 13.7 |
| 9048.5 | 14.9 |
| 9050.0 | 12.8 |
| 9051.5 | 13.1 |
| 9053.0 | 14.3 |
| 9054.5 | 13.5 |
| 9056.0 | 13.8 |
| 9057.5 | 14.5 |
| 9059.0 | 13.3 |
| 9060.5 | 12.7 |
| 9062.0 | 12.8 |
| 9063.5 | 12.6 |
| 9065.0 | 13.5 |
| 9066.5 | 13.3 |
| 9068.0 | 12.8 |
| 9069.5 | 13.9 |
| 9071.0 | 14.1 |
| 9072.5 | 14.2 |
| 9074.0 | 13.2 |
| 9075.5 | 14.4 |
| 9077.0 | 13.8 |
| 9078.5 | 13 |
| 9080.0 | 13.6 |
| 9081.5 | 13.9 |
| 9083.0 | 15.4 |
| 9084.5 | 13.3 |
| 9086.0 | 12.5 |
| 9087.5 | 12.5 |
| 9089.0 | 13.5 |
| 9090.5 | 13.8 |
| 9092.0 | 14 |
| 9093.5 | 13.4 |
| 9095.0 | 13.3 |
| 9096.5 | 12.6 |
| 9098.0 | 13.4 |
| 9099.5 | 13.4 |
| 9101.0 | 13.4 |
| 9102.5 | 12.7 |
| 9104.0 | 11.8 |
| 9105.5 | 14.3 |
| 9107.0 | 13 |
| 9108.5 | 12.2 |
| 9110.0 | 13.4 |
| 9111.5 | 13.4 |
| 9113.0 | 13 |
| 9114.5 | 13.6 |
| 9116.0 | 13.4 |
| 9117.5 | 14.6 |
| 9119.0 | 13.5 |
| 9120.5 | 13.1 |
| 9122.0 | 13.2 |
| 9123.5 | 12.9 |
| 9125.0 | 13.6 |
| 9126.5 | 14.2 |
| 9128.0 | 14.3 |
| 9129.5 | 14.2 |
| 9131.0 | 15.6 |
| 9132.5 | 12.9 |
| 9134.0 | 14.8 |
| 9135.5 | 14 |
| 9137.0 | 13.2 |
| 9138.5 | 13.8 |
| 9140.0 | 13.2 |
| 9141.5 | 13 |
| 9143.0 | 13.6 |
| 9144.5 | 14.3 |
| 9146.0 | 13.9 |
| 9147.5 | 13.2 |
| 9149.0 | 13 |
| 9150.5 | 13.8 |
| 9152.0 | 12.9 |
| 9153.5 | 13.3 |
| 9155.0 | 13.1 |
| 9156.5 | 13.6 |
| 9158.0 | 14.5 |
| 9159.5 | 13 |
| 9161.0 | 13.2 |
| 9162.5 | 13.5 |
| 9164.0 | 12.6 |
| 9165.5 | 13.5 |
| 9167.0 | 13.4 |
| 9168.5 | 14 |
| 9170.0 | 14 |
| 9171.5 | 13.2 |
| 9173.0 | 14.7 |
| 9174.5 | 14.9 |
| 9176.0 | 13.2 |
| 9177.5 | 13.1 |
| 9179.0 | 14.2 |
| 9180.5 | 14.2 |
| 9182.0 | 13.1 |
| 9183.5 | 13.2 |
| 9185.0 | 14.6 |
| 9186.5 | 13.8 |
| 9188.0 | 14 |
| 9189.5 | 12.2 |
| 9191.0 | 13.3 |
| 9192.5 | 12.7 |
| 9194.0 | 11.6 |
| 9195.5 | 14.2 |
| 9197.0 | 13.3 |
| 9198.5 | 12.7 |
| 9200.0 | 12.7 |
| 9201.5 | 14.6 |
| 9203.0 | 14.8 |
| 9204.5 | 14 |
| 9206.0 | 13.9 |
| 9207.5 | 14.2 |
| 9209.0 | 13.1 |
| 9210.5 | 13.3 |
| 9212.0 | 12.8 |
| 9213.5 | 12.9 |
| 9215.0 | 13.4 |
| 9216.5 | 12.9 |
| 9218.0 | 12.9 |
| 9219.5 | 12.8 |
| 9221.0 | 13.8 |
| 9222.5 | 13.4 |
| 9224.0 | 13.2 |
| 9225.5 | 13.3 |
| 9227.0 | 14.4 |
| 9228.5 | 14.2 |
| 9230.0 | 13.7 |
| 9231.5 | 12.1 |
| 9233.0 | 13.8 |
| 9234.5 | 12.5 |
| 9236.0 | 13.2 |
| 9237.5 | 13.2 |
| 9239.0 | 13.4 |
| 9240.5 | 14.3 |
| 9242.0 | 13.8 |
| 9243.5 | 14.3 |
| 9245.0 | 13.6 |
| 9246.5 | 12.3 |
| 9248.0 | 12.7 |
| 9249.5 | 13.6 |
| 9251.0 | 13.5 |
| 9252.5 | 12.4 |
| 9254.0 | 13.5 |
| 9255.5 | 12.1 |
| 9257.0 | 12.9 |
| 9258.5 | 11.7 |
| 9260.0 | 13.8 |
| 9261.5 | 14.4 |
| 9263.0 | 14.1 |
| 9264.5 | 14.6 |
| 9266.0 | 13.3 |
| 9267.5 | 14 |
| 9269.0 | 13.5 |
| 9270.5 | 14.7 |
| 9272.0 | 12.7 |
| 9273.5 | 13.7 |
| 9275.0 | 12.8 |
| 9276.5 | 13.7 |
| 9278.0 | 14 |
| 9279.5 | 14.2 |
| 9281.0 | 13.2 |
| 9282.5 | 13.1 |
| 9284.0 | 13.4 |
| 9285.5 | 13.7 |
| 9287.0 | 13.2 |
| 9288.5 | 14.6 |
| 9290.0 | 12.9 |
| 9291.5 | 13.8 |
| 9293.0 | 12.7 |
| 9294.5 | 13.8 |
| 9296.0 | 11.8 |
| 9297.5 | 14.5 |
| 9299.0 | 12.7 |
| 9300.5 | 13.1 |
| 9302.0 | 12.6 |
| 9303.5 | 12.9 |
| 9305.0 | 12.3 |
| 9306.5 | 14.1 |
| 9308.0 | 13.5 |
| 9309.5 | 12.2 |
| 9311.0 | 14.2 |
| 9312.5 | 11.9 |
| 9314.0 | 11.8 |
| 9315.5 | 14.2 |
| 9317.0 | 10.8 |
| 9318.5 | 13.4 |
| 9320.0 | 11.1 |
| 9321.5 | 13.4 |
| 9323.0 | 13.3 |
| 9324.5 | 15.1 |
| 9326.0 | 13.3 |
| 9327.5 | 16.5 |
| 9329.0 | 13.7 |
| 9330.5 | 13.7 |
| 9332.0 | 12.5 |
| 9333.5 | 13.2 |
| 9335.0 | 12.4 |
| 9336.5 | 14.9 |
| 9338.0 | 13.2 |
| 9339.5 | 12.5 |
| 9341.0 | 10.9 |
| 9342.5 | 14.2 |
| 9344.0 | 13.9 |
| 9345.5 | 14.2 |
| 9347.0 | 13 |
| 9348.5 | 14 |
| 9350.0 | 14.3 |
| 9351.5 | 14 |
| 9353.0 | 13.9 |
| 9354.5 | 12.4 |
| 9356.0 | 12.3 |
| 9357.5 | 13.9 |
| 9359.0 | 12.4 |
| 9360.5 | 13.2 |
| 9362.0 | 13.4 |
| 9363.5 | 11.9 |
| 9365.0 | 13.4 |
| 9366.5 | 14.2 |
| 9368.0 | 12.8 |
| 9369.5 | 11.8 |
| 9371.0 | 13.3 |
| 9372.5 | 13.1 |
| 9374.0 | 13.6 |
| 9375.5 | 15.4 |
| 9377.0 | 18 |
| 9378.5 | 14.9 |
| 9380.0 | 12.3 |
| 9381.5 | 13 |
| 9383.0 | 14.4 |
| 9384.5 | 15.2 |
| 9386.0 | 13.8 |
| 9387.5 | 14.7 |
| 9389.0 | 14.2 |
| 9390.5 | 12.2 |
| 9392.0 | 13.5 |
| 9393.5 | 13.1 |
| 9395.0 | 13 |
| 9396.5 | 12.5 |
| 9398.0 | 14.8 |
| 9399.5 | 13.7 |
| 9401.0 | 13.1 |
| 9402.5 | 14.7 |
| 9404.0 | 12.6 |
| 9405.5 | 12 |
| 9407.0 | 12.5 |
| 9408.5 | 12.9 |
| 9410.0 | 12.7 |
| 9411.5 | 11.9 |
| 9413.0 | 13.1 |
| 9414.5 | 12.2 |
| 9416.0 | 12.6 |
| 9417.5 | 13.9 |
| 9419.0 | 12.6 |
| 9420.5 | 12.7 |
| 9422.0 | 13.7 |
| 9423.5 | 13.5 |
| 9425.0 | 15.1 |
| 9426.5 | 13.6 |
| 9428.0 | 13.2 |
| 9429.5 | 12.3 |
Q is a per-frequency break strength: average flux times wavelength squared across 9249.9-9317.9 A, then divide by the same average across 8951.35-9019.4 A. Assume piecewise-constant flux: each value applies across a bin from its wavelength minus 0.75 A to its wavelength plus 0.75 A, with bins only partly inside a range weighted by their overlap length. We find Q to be 1.1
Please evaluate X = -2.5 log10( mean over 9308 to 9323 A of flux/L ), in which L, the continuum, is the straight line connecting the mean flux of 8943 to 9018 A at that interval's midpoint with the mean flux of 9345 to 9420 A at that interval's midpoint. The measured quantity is 0.06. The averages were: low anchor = 13.5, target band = 12.6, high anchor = 13.4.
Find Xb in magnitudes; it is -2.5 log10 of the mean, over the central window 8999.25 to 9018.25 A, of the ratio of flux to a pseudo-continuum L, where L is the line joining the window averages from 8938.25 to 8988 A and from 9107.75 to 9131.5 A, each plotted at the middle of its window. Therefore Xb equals 0.05 mag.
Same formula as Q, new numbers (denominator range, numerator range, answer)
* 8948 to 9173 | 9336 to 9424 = 1.06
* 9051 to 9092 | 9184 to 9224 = 1.02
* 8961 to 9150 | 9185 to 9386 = 1.04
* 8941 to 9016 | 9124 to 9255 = 1.05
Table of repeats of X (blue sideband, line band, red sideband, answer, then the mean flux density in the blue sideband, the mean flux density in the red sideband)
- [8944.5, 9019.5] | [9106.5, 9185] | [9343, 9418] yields -0.011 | 13.5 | 13.4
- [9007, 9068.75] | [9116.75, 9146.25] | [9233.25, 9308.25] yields -0.035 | 13.3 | 13.4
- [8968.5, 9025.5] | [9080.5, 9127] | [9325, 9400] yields 0.012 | 13.5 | 13.6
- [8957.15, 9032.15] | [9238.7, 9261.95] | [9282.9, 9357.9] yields 0.003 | 13.4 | 13.3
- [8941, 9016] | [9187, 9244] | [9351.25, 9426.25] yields 0.002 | 13.4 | 13.4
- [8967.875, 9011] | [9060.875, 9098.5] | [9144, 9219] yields 0.007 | 13.6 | 13.5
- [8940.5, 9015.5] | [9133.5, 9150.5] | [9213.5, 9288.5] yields -0.016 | 13.5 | 13.4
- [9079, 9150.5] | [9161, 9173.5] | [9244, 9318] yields -0.011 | 13.5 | 13.2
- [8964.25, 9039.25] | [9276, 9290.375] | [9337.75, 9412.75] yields -0.015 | 13.5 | 13.4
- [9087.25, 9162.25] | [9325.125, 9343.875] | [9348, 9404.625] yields 0.011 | 13.5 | 13.6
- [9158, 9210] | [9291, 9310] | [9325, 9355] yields 0.039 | 13.6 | 13.6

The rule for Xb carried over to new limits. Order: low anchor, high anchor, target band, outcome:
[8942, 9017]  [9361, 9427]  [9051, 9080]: -0.006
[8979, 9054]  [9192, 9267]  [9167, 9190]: -0.032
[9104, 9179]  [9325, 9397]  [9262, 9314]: 0.015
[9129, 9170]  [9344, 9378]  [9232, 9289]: 0.011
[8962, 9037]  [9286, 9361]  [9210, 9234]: 0.002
